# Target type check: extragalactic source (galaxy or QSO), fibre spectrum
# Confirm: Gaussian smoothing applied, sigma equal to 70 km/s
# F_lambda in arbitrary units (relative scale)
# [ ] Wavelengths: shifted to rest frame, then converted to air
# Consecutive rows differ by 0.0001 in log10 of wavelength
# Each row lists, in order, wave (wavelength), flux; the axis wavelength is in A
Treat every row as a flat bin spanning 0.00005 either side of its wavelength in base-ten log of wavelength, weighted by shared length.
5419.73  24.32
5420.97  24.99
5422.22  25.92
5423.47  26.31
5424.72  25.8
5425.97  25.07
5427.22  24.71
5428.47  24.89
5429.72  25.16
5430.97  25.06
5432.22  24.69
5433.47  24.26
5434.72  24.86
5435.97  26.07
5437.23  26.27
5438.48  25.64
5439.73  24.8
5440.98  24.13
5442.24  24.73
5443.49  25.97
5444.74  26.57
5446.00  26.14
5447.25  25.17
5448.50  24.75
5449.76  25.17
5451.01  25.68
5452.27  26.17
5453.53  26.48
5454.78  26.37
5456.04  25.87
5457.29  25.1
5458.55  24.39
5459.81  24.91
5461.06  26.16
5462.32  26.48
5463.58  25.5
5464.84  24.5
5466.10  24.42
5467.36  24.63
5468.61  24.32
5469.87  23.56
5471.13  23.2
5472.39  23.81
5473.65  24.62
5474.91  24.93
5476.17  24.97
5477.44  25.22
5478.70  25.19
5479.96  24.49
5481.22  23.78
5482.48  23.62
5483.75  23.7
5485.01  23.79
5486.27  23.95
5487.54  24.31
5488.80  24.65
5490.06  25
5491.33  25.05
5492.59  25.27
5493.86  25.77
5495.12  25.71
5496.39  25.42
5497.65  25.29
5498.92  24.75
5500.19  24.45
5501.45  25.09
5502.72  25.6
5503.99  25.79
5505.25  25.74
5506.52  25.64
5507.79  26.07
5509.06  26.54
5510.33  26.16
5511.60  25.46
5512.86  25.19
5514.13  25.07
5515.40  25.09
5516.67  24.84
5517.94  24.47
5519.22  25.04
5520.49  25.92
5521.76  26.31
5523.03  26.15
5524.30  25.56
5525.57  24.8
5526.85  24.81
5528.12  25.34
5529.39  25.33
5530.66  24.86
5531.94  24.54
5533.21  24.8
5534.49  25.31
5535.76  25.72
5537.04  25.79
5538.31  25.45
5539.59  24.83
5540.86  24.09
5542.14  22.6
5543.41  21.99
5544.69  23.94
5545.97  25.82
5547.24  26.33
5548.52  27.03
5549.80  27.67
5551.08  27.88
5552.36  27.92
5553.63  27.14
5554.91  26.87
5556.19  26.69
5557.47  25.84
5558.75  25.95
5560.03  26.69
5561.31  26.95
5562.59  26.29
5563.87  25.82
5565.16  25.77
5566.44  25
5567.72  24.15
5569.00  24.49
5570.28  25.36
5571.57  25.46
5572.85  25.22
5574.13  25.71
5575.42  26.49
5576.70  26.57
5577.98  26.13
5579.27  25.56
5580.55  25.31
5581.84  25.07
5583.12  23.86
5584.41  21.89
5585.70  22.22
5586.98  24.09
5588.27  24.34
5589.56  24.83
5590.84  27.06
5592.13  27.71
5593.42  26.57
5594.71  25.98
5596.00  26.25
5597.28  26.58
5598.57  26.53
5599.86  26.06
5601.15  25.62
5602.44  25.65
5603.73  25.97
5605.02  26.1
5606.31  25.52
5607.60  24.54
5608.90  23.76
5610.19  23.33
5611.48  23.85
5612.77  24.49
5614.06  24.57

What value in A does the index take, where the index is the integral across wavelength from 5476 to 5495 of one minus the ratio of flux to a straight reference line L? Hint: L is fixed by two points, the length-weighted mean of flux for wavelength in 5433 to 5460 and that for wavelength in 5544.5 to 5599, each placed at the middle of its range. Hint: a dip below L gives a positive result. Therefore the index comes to 0.7 A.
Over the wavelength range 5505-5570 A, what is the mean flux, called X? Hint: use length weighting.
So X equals 25.6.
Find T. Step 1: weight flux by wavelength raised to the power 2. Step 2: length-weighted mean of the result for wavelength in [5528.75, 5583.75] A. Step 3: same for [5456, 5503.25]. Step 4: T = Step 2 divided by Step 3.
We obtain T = 1.06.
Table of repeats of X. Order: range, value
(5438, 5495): 25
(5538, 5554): 25.6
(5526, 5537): 25.1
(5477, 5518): 25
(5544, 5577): 26.1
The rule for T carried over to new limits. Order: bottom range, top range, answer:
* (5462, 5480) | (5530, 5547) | 1.03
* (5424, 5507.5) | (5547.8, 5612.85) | 1.07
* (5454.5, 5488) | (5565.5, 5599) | 1.07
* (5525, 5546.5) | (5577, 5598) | 1.04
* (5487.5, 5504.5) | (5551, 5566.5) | 1.08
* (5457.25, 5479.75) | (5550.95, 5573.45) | 1.09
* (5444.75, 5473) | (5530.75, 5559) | 1.05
